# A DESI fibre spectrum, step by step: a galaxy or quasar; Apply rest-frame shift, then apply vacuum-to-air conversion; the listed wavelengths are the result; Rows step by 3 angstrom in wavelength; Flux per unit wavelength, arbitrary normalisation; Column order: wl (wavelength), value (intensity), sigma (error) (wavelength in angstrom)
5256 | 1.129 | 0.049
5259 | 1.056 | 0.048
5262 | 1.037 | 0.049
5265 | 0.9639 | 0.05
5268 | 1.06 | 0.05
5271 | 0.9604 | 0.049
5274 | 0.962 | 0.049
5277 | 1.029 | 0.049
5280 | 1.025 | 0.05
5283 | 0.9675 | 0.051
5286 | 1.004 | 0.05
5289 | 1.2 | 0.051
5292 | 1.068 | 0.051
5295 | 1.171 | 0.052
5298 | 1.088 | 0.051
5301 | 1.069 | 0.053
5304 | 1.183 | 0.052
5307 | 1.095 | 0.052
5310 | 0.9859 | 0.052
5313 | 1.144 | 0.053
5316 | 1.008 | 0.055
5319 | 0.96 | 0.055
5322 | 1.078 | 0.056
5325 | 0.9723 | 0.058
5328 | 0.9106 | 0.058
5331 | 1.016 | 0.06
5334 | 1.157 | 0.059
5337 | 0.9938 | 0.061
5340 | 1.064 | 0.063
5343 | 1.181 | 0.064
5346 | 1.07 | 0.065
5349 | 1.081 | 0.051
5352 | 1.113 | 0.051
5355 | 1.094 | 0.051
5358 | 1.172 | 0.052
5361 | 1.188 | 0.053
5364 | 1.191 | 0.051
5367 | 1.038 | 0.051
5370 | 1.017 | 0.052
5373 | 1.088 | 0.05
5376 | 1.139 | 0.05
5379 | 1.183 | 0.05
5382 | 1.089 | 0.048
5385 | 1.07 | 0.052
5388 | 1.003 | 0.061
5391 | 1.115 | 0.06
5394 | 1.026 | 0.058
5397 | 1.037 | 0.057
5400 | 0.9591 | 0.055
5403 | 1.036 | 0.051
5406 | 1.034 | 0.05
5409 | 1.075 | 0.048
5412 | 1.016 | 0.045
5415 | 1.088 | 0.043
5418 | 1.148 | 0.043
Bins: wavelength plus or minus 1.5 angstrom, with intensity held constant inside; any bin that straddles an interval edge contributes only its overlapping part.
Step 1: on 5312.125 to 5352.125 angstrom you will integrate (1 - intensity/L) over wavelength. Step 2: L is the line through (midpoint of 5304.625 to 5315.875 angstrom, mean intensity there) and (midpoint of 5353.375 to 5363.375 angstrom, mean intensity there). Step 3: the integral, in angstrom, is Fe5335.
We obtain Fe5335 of 2.2 angstrom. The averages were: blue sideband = 1.08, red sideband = 1.15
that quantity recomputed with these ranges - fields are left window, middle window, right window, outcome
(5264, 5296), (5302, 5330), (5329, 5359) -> 0.7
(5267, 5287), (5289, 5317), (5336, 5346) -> -1.8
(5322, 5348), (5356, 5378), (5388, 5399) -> -1.5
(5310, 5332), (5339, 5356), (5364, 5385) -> -0.8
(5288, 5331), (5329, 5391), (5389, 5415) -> -2.7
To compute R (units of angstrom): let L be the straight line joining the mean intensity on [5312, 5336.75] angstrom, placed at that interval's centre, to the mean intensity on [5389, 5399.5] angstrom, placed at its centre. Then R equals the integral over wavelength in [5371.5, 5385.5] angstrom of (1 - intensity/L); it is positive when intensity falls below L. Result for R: -1.0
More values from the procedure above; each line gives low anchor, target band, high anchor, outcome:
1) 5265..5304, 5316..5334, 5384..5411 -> 0.8 angstrom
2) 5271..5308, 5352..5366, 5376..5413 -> -1.2 angstrom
